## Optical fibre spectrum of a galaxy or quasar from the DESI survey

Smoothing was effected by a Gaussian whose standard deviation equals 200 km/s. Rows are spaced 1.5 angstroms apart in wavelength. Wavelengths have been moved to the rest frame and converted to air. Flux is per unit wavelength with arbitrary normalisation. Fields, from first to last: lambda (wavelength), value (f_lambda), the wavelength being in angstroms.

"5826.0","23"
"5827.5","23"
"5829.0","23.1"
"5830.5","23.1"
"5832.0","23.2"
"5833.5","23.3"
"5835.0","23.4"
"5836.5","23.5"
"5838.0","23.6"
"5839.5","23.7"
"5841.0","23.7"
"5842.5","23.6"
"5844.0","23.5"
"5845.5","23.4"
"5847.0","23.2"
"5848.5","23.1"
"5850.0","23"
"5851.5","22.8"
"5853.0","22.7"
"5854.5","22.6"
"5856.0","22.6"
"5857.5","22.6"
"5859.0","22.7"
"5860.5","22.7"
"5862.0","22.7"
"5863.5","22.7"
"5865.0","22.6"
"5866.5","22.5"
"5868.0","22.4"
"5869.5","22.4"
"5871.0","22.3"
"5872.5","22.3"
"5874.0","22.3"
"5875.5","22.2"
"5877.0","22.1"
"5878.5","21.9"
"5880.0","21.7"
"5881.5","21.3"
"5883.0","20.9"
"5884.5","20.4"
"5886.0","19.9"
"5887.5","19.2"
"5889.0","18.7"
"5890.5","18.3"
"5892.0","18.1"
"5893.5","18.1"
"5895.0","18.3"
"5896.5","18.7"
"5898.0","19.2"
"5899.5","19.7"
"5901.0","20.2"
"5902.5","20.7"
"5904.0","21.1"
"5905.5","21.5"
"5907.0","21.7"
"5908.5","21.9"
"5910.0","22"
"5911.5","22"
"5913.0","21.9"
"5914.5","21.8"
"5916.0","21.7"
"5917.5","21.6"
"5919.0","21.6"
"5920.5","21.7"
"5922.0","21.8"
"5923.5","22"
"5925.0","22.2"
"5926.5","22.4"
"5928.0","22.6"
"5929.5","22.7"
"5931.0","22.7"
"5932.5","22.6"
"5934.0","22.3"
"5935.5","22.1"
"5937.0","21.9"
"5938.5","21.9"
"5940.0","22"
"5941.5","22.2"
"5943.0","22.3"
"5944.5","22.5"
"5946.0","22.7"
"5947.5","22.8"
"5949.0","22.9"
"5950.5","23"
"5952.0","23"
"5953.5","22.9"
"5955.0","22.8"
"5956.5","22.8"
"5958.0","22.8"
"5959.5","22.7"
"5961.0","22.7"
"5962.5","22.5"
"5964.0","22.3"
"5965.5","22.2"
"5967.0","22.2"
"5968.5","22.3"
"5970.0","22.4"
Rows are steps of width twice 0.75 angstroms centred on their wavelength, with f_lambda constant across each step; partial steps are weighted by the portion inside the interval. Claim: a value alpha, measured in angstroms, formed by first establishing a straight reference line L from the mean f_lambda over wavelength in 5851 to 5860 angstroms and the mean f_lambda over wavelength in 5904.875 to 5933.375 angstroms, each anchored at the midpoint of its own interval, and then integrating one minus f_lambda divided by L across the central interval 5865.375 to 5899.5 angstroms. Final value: 2.74 angstroms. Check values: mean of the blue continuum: 22.7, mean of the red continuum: 22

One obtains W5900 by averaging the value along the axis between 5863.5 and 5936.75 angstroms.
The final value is 21.3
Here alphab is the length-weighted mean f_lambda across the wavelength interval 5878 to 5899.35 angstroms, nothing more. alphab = 19.6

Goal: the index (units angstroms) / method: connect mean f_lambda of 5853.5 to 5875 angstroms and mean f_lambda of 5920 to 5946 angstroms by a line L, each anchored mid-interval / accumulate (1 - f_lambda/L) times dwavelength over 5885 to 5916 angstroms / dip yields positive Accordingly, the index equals 3.0 angstroms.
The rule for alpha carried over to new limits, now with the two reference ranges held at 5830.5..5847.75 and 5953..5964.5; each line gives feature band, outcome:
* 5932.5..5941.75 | 0.3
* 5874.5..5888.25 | 1.2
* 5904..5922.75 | 1.0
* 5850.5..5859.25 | 0.3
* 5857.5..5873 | 0.5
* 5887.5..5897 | 1.9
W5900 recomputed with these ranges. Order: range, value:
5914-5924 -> 21.7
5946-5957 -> 22.9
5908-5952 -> 22.2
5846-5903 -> 21.3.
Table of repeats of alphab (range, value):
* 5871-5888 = 21.4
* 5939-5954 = 22.6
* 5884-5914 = 20.1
